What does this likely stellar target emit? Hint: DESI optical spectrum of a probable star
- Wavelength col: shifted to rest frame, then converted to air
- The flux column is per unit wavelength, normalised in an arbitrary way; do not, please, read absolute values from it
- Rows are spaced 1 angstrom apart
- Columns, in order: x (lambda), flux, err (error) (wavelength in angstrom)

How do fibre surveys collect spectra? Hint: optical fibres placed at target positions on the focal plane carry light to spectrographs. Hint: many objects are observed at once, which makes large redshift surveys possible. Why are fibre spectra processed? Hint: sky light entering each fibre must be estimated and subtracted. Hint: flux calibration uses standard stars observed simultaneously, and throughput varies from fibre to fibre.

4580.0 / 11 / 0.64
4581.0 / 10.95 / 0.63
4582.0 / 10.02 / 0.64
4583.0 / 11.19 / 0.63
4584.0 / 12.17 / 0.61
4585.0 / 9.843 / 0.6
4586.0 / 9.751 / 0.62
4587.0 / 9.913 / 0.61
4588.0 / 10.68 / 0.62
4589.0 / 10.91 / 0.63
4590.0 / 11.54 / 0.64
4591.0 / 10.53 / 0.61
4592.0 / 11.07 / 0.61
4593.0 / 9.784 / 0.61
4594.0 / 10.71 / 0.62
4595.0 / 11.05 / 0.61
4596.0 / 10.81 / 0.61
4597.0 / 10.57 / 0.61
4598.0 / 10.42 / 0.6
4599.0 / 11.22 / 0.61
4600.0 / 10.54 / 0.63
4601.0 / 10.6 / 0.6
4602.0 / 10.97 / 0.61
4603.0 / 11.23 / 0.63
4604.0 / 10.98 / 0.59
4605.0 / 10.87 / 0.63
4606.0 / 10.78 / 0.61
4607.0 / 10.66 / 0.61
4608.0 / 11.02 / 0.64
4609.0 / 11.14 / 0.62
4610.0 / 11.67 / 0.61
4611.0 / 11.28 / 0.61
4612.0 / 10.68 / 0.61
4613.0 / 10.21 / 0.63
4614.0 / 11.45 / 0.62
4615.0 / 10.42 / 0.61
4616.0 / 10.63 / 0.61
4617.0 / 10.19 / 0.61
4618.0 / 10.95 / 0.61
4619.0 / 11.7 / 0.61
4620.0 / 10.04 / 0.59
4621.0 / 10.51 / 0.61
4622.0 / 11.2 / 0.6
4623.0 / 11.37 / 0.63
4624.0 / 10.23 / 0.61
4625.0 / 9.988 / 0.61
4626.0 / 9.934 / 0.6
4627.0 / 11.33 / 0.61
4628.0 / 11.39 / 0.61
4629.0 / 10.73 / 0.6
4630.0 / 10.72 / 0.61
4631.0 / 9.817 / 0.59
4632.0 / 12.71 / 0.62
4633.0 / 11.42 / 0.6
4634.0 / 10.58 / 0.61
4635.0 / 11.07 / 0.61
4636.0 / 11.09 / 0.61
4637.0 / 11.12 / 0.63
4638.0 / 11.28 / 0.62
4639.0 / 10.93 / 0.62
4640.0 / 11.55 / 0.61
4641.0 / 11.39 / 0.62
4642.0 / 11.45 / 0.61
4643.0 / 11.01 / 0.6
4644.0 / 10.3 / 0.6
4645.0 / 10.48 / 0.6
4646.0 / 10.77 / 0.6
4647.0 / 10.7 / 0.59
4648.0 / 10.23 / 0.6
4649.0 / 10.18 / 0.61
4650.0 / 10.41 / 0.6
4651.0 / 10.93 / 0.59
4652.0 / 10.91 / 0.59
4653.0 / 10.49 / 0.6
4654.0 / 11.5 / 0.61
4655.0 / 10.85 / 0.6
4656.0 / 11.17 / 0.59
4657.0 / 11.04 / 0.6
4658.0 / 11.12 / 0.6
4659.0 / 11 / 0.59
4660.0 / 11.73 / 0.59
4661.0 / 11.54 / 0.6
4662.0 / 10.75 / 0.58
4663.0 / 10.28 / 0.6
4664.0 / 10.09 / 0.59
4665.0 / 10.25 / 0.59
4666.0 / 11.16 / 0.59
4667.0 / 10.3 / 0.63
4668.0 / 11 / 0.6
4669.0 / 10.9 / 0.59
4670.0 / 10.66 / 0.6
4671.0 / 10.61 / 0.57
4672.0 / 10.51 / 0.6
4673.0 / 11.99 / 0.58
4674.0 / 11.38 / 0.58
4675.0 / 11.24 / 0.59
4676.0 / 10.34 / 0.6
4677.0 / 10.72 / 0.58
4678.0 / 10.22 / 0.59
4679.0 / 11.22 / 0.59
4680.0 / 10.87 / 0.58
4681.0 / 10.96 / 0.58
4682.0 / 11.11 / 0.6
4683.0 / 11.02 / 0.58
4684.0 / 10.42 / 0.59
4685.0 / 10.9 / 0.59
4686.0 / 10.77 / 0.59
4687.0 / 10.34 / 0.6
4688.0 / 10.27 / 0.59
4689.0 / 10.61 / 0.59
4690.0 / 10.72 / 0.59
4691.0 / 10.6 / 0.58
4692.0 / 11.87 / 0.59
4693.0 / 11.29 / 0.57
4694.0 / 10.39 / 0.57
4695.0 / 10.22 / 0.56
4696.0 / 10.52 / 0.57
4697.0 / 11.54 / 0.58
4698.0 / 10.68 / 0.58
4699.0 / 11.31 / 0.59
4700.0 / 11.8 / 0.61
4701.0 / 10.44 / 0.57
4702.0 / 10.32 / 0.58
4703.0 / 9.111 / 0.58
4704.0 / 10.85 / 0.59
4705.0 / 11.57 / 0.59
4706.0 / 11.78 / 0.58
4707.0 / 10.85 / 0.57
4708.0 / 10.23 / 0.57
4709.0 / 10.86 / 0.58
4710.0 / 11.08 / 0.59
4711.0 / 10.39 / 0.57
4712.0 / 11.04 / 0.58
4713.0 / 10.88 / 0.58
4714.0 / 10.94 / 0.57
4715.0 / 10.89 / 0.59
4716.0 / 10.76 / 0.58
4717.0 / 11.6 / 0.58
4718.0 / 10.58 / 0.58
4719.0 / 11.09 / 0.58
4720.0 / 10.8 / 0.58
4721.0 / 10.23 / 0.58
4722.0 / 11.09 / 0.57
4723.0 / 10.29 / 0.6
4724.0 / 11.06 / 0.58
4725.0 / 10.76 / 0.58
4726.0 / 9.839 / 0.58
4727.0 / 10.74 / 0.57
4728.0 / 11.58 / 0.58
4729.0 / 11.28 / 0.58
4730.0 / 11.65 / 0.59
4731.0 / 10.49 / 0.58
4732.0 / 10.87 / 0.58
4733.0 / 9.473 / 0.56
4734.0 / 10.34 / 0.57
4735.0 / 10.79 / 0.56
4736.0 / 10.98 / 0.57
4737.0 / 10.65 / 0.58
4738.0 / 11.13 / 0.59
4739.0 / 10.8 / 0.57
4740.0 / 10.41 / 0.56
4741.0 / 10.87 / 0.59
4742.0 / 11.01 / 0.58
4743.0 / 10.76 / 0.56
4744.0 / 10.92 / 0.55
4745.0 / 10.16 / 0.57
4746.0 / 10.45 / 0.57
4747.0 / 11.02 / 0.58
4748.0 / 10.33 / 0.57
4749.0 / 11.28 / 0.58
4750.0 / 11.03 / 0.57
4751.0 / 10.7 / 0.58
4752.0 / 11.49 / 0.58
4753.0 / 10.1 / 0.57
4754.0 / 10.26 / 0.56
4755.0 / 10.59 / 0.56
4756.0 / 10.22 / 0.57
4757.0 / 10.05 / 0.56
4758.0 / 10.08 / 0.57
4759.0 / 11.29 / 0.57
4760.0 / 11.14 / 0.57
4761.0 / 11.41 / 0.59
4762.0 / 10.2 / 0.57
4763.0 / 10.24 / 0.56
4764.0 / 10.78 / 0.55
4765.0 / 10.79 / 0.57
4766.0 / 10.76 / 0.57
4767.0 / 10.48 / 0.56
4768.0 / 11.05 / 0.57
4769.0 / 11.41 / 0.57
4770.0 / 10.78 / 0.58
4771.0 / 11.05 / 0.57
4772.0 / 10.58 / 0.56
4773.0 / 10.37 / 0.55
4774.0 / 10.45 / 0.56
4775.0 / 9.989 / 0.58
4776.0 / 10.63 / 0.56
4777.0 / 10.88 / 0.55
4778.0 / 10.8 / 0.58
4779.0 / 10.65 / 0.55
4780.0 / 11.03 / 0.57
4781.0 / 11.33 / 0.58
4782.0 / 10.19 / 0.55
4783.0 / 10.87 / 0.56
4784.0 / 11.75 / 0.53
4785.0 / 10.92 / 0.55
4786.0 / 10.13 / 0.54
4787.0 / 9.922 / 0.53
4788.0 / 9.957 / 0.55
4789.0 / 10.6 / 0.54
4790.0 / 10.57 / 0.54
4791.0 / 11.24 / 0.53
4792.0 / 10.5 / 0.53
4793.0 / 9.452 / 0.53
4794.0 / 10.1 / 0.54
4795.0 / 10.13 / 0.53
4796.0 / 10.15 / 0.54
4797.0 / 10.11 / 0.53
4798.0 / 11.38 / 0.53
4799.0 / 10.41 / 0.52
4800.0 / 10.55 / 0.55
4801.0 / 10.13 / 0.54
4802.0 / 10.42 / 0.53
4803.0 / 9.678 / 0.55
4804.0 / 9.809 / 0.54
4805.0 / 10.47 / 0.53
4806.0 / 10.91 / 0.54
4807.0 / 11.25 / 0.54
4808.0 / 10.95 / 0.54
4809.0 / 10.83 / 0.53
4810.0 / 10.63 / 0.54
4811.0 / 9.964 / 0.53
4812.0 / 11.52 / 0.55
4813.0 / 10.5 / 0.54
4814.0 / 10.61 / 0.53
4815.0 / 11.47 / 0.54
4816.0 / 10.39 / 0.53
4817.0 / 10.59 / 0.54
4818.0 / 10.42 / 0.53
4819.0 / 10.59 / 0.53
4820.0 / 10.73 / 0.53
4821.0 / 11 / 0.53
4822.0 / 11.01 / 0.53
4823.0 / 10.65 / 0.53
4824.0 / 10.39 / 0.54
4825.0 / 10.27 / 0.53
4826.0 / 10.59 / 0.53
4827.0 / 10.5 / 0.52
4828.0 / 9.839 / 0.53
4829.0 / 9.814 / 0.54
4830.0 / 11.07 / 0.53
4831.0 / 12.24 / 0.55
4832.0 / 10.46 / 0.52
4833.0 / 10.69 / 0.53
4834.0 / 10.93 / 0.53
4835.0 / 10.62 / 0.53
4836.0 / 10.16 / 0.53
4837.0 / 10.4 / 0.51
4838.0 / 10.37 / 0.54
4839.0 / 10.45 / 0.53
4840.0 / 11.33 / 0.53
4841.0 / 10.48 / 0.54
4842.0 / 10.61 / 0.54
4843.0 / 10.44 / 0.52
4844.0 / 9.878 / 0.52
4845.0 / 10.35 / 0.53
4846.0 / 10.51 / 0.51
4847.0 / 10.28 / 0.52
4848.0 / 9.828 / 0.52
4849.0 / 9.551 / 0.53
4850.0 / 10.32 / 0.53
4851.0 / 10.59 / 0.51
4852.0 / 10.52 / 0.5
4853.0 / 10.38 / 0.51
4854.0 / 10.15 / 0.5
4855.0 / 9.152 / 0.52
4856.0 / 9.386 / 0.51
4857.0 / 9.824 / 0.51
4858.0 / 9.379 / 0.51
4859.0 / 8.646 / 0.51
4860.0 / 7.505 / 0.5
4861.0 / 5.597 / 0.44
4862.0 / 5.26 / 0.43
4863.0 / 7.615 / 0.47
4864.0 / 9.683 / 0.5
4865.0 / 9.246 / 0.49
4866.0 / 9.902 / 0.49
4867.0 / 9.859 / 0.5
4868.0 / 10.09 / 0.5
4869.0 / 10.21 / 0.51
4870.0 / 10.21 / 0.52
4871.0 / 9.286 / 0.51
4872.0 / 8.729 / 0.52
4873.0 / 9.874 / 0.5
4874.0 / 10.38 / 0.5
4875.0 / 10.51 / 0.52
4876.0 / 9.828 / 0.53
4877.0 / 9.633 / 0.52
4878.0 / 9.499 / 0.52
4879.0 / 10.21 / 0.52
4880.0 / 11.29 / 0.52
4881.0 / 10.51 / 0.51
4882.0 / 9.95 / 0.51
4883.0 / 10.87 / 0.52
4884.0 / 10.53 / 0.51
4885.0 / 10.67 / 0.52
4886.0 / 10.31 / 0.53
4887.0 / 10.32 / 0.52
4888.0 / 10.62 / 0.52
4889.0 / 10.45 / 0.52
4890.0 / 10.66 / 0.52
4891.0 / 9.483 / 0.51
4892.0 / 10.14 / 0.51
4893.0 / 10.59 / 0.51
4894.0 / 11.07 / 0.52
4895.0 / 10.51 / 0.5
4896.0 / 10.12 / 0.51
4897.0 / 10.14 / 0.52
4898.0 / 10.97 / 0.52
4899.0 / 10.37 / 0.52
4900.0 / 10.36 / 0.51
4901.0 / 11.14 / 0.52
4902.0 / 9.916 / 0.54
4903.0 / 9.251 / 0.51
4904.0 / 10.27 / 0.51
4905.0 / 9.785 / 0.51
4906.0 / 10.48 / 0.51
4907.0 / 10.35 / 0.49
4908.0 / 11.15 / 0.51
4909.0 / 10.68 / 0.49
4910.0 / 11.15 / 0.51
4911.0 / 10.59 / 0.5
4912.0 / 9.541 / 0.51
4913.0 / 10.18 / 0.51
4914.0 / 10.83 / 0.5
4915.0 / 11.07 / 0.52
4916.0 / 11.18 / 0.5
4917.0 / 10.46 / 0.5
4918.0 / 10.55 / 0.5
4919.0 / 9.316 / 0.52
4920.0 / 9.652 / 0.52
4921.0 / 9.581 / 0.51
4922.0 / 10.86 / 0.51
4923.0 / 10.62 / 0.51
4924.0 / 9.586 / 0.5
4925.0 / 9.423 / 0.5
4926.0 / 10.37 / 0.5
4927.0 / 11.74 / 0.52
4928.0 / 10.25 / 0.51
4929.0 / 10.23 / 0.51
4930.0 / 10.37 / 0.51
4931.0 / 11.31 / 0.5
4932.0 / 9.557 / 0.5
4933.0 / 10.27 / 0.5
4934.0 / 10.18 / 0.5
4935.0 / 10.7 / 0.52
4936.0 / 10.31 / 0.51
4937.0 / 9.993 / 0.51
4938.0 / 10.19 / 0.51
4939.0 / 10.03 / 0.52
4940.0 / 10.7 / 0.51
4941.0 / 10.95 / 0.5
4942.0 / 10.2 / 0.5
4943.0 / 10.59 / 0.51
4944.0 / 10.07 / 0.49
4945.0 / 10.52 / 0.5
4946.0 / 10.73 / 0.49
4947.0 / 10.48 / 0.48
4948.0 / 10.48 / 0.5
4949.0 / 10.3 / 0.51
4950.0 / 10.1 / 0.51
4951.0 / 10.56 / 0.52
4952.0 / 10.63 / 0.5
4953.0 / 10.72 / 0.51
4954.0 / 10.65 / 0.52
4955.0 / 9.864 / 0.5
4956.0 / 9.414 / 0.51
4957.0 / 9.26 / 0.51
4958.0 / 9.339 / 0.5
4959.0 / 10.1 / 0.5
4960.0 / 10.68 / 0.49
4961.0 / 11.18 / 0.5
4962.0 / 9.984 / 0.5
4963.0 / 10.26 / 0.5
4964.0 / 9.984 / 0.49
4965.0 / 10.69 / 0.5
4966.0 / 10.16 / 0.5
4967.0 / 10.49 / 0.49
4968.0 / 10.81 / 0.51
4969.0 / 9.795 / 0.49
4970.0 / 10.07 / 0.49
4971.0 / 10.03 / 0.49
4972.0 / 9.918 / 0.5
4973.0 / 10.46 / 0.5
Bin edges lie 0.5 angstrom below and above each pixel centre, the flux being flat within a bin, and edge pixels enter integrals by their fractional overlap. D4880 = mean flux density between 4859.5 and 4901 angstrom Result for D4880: 9.85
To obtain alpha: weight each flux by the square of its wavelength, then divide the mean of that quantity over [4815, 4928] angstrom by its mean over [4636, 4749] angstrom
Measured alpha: 1.01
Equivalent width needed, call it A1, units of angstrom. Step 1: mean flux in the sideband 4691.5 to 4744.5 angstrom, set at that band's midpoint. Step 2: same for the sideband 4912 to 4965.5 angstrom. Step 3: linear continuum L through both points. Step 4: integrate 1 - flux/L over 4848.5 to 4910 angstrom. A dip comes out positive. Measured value 3.2 angstrom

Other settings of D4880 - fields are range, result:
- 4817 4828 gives 10.6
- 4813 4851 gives 10.5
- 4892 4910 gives 10.4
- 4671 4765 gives 10.8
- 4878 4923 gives 10.4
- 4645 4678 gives 10.8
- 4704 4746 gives 10.8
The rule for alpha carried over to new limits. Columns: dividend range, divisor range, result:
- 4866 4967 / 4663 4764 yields 1.04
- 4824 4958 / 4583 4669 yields 1.05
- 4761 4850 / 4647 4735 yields 1.03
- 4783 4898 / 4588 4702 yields 1.02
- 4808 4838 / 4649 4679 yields 1.05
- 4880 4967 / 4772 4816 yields 1.03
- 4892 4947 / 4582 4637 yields 1.09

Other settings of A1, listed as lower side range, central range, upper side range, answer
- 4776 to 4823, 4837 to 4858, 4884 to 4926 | 0.6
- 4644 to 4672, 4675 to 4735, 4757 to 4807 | -0.5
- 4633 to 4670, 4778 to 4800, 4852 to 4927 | -0.4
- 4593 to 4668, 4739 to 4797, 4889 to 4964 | -0.1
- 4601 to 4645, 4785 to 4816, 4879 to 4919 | 0.4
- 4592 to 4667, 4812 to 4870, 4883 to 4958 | 2.3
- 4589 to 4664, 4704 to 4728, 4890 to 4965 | -0.3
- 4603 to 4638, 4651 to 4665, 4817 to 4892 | -0.2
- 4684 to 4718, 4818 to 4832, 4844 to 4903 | -0.7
